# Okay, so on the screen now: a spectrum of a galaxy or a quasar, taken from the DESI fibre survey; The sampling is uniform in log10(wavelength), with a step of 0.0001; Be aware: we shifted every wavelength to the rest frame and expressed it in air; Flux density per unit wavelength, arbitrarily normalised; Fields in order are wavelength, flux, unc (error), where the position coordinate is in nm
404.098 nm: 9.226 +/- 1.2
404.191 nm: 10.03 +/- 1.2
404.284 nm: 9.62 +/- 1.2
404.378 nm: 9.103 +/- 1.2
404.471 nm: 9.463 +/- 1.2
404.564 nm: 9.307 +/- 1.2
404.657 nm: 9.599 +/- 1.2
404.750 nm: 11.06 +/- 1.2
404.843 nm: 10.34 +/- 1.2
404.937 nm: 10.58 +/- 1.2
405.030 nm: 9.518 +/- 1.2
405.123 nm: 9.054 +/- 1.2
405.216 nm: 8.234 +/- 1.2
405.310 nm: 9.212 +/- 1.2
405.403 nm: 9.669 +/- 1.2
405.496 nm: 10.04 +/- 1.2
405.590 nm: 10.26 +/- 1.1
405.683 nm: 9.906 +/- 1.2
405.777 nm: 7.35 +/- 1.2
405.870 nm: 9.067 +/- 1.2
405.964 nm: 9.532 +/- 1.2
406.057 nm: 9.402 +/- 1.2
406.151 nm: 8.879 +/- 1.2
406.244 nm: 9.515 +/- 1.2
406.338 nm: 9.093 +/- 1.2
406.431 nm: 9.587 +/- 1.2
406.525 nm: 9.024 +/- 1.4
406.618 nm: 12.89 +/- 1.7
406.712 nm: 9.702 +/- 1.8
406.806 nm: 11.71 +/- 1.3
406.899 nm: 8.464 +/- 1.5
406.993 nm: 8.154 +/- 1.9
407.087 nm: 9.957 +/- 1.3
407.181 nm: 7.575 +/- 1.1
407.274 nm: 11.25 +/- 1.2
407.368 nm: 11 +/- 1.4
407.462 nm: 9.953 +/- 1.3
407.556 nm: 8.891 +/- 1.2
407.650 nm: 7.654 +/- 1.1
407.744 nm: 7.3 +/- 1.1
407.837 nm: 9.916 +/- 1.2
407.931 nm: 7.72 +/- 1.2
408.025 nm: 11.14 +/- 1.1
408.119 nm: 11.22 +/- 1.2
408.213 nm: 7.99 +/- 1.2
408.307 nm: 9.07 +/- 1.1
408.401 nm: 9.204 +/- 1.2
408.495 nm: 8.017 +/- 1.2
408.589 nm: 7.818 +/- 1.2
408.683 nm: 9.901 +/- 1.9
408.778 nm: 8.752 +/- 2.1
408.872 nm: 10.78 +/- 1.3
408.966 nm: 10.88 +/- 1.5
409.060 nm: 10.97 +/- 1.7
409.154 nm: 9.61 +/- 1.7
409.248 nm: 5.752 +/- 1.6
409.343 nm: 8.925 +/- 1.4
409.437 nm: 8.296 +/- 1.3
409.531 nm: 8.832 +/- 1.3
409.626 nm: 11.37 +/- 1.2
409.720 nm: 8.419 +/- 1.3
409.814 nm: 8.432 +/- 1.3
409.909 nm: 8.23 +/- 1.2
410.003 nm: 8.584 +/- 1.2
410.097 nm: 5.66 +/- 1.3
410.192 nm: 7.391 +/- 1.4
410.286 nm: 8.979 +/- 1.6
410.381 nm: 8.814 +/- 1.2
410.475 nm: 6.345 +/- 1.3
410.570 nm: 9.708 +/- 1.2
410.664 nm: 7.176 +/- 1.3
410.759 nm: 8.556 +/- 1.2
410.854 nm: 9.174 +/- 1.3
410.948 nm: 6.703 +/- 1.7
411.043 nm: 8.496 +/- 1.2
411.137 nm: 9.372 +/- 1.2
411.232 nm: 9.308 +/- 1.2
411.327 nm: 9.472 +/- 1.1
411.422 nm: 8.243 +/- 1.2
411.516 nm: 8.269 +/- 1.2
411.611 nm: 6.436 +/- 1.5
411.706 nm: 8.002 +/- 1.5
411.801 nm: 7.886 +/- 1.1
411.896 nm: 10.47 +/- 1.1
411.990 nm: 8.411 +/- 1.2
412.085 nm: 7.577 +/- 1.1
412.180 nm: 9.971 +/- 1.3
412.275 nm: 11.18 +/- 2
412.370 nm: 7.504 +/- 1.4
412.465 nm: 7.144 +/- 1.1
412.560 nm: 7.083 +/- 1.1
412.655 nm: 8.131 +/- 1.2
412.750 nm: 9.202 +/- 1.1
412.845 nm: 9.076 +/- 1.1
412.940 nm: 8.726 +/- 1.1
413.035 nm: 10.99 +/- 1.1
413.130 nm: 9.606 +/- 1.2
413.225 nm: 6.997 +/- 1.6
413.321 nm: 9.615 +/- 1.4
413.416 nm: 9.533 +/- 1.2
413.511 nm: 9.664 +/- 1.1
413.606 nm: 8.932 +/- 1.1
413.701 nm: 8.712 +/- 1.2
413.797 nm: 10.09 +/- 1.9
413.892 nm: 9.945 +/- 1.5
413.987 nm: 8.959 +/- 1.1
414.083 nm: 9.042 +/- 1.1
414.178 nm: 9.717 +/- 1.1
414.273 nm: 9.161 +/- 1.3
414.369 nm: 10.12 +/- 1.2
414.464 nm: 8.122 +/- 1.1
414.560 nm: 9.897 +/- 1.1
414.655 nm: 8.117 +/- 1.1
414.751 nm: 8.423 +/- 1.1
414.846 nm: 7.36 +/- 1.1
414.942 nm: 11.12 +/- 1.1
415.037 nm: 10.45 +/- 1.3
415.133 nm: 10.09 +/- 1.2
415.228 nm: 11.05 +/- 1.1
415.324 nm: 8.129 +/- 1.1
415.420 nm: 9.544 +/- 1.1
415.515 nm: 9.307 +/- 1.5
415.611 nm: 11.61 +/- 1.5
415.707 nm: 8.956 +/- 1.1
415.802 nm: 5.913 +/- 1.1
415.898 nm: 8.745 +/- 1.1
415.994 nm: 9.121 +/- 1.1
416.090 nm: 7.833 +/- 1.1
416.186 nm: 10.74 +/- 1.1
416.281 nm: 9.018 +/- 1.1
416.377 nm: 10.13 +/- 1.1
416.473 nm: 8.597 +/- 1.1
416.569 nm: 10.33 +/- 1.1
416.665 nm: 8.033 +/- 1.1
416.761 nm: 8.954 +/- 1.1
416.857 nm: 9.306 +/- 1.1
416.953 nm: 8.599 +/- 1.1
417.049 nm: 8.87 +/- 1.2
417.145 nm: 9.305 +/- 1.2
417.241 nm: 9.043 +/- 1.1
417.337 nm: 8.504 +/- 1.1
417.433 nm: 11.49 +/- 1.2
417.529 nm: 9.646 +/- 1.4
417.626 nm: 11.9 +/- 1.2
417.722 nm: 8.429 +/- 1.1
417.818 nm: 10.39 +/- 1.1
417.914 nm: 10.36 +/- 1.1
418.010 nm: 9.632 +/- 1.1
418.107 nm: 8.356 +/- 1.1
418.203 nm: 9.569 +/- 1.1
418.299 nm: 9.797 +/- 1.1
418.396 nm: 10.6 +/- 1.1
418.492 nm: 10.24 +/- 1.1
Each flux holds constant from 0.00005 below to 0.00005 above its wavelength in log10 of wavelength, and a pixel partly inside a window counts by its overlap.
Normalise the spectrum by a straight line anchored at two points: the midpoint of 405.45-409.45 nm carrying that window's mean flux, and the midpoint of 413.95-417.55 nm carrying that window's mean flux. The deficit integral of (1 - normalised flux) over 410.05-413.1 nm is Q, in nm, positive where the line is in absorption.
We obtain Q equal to 0.29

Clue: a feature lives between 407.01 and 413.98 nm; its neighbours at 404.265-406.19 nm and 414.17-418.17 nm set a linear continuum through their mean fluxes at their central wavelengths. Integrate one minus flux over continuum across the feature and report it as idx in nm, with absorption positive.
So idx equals 0.42 nm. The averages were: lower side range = 9.48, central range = 8.85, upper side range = 9.34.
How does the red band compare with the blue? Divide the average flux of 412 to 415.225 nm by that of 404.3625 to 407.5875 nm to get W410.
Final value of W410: 0.95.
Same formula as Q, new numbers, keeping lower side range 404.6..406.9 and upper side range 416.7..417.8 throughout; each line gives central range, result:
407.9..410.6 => 0.22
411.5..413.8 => 0.19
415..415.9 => 0.01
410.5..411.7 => 0.15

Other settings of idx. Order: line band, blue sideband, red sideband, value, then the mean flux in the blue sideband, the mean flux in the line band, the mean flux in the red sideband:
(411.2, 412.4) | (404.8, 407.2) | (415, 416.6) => 0.095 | 9.51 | 8.68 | 9.37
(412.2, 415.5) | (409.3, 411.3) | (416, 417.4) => -0.133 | 8.43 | 9.17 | 9.12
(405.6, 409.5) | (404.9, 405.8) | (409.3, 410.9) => -0.162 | 9.42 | 9.32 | 8.4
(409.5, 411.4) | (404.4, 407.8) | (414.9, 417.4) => 0.195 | 9.51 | 8.44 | 9.29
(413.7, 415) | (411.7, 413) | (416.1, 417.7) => -0.032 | 8.64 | 9.22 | 9.47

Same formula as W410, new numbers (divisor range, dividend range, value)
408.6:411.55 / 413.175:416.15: 1.06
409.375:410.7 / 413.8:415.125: 1.12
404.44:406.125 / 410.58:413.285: 0.90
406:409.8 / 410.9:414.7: 0.95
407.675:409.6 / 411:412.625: 0.93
